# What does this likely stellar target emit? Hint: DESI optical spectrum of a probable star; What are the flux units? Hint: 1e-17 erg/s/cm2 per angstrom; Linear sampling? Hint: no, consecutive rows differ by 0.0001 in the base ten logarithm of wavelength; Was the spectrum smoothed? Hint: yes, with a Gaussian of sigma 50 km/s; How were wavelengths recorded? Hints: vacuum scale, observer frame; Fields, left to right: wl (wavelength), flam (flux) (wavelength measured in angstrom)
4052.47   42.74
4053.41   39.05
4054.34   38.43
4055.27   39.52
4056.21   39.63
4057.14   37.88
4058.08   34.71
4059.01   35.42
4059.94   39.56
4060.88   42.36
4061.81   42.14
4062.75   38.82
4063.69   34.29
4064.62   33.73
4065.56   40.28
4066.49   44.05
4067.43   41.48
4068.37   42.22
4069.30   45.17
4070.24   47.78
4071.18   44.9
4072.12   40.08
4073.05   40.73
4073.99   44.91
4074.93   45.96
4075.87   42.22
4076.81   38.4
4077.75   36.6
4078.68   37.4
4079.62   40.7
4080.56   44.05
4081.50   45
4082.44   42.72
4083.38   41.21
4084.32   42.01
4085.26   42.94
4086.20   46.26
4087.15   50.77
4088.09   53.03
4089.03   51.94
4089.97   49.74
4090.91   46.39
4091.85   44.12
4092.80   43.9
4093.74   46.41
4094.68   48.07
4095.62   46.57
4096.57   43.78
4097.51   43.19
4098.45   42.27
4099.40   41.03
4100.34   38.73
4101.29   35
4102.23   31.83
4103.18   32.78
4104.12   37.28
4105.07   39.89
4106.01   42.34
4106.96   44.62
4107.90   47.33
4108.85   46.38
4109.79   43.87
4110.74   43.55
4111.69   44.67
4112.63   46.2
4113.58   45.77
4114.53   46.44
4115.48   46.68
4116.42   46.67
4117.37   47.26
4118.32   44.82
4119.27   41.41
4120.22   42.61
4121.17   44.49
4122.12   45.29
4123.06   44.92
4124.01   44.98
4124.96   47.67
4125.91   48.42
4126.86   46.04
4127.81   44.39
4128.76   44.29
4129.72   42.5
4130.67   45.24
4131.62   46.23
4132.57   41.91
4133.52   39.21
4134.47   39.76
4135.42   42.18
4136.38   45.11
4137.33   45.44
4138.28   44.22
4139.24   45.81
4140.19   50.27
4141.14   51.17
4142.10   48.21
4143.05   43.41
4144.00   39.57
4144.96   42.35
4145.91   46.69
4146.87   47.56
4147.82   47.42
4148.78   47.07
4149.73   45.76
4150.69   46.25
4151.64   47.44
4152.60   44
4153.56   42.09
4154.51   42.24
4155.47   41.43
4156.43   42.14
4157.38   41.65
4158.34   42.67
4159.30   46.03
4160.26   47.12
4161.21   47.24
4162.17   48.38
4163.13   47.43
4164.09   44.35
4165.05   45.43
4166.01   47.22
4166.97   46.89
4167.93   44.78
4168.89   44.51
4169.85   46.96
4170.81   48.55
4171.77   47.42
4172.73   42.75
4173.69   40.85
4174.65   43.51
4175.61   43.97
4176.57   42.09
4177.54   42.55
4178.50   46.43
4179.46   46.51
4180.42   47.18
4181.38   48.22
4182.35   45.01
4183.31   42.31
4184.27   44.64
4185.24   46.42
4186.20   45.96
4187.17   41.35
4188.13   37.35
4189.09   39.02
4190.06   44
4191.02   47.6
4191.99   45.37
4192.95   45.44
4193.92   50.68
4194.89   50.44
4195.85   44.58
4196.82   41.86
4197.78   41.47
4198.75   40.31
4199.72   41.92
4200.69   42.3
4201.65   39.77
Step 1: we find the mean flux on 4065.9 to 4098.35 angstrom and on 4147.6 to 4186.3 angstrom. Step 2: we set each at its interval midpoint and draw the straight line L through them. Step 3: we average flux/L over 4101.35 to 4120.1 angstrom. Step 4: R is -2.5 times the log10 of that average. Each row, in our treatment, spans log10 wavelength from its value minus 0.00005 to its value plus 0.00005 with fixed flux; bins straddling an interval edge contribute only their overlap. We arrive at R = 0.04 mag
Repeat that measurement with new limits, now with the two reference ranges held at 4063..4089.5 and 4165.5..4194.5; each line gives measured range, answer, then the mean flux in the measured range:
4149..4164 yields -0.01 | 44.8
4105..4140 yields -0.02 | 44.7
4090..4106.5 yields 0.04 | 41.6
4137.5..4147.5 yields -0.04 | 45.9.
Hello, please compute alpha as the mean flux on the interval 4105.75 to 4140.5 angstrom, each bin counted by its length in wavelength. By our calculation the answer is 44.8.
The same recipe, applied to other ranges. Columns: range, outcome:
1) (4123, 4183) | 45.1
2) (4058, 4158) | 43.5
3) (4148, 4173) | 45.3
